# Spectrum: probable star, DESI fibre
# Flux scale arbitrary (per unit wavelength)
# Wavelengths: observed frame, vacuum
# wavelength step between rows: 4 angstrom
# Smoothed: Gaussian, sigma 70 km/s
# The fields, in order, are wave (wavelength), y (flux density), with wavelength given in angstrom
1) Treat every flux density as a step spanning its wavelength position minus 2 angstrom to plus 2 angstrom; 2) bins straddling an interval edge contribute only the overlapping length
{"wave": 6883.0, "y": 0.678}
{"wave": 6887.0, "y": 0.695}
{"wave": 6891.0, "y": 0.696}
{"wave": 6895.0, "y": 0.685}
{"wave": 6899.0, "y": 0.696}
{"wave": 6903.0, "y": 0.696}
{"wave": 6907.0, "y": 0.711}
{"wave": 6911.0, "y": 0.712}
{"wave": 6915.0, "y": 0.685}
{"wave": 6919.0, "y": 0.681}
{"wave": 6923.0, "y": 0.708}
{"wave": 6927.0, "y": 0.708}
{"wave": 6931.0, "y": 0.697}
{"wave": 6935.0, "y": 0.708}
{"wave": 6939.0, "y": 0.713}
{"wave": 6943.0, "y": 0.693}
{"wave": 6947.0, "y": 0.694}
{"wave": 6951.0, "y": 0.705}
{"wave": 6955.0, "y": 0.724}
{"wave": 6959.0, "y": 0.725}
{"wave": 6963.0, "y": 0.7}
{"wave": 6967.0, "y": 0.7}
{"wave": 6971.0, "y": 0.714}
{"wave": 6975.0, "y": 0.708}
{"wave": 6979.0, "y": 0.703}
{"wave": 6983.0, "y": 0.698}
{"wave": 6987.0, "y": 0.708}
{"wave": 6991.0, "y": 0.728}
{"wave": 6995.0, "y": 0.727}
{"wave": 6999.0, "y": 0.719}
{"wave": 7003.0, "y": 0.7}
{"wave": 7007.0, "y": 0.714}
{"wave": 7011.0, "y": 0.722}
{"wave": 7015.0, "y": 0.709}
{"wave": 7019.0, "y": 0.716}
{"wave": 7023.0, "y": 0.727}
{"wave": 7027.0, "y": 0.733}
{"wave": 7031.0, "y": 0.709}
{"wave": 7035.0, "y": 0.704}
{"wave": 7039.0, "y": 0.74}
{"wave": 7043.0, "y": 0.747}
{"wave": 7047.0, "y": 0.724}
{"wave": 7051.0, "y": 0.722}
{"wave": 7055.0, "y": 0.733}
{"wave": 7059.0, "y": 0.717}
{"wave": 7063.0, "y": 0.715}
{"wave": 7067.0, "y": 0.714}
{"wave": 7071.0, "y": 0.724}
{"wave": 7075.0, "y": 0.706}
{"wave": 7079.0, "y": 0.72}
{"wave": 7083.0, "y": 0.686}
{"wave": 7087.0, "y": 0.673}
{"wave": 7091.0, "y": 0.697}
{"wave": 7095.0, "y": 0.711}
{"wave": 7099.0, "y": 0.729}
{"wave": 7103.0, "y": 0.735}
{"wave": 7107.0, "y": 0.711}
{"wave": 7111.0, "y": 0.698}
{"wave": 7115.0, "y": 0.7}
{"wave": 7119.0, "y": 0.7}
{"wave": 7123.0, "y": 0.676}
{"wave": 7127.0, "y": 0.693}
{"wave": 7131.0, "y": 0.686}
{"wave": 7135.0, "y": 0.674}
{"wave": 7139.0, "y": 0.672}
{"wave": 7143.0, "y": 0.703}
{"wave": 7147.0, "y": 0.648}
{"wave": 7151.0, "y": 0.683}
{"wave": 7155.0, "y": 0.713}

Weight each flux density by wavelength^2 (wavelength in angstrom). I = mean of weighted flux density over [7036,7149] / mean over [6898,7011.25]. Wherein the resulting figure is 1.0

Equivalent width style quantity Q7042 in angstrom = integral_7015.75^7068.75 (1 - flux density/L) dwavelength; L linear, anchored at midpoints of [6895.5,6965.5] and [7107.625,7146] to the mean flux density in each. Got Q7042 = -2.1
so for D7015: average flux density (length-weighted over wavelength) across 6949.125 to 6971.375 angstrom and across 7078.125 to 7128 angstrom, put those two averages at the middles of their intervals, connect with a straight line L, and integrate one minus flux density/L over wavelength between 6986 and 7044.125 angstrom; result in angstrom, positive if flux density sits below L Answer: -1.0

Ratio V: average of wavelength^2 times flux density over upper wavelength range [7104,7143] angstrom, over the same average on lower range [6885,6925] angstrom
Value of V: 1.1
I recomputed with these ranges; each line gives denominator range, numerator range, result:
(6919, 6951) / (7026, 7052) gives 1.06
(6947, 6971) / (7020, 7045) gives 1.05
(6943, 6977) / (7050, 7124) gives 1.04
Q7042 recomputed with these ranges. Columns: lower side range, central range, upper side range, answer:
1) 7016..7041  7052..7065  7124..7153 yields -0.22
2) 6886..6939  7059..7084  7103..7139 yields -0.63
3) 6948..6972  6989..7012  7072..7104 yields -0.29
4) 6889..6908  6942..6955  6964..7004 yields 0.05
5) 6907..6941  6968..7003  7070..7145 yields -0.54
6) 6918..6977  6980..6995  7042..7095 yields -0.10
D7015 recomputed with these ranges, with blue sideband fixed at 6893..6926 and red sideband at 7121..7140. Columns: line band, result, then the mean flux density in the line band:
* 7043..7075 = -1.68 angstrom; 0.722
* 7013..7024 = -0.44 angstrom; 0.716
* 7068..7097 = -0.79 angstrom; 0.703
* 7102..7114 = -0.52 angstrom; 0.712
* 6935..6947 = -0.13 angstrom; 0.702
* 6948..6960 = -0.37 angstrom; 0.715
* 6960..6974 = -0.27 angstrom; 0.706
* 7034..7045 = -0.73 angstrom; 0.733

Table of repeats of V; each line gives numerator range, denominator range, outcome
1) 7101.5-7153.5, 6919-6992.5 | 1.03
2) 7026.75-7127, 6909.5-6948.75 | 1.06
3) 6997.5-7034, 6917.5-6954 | 1.04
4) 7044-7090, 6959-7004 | 1.03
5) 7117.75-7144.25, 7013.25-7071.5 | 0.97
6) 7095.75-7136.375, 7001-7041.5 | 1.00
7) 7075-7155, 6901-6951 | 1.05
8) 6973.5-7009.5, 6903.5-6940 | 1.03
